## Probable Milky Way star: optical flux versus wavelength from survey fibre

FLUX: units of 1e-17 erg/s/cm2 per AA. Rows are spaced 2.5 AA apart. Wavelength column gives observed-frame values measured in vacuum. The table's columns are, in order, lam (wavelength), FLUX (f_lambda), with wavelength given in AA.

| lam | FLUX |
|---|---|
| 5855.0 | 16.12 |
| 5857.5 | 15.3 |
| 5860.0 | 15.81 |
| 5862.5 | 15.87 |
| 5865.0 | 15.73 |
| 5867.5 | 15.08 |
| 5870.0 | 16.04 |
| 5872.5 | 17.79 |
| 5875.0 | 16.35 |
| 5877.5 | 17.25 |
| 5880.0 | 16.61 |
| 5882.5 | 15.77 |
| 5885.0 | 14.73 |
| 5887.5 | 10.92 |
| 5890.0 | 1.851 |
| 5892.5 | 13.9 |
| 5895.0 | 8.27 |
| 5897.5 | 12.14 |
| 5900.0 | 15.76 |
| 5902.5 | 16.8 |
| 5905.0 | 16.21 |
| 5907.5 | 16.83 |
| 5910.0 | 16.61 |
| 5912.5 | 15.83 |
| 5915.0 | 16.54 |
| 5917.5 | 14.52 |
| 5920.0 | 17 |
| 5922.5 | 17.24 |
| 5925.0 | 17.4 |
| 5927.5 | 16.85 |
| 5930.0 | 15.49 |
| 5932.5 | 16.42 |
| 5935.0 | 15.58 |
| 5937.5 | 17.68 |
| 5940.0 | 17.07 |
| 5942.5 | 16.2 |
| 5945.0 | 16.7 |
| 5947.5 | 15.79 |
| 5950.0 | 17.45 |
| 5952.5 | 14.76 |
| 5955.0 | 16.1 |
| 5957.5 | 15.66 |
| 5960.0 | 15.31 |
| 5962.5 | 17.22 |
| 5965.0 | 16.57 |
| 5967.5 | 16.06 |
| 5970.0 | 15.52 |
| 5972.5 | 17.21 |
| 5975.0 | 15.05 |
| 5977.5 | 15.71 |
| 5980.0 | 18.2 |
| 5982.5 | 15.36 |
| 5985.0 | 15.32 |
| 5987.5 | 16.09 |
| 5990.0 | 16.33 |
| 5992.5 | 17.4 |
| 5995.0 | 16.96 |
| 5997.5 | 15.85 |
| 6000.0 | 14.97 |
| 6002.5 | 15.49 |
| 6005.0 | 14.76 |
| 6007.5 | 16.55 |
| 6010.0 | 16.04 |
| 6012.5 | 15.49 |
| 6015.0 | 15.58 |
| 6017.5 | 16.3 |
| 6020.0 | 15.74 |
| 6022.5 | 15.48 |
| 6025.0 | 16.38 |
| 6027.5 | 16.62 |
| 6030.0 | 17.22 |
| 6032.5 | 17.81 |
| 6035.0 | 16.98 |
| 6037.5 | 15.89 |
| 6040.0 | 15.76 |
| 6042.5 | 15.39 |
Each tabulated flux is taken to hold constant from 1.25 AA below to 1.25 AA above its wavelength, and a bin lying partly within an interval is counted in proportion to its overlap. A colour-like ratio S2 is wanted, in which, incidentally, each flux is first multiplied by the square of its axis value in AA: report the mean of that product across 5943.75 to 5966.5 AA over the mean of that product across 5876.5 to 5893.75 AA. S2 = 1.3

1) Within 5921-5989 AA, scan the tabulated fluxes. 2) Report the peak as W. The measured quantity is 18.2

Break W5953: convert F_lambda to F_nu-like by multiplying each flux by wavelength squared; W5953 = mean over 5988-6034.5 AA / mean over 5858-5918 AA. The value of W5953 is 1.15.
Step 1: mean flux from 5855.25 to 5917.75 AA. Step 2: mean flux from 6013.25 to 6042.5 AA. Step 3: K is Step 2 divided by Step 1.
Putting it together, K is 1.1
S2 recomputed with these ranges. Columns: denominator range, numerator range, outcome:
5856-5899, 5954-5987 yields 1.18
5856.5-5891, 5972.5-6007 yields 1.13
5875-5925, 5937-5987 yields 1.14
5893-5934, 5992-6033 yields 1.07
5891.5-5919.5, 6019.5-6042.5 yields 1.15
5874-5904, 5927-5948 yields 1.25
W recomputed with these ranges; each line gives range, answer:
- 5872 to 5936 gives 17.79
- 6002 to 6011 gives 16.55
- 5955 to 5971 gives 17.22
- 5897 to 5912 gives 16.83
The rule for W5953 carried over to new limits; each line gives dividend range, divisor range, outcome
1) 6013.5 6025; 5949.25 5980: 1.00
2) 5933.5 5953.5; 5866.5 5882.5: 1.02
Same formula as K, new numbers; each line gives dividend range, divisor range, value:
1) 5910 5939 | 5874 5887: 1.04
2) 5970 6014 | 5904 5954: 0.98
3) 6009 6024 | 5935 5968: 0.97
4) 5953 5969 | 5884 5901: 1.47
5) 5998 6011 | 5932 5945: 0.94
